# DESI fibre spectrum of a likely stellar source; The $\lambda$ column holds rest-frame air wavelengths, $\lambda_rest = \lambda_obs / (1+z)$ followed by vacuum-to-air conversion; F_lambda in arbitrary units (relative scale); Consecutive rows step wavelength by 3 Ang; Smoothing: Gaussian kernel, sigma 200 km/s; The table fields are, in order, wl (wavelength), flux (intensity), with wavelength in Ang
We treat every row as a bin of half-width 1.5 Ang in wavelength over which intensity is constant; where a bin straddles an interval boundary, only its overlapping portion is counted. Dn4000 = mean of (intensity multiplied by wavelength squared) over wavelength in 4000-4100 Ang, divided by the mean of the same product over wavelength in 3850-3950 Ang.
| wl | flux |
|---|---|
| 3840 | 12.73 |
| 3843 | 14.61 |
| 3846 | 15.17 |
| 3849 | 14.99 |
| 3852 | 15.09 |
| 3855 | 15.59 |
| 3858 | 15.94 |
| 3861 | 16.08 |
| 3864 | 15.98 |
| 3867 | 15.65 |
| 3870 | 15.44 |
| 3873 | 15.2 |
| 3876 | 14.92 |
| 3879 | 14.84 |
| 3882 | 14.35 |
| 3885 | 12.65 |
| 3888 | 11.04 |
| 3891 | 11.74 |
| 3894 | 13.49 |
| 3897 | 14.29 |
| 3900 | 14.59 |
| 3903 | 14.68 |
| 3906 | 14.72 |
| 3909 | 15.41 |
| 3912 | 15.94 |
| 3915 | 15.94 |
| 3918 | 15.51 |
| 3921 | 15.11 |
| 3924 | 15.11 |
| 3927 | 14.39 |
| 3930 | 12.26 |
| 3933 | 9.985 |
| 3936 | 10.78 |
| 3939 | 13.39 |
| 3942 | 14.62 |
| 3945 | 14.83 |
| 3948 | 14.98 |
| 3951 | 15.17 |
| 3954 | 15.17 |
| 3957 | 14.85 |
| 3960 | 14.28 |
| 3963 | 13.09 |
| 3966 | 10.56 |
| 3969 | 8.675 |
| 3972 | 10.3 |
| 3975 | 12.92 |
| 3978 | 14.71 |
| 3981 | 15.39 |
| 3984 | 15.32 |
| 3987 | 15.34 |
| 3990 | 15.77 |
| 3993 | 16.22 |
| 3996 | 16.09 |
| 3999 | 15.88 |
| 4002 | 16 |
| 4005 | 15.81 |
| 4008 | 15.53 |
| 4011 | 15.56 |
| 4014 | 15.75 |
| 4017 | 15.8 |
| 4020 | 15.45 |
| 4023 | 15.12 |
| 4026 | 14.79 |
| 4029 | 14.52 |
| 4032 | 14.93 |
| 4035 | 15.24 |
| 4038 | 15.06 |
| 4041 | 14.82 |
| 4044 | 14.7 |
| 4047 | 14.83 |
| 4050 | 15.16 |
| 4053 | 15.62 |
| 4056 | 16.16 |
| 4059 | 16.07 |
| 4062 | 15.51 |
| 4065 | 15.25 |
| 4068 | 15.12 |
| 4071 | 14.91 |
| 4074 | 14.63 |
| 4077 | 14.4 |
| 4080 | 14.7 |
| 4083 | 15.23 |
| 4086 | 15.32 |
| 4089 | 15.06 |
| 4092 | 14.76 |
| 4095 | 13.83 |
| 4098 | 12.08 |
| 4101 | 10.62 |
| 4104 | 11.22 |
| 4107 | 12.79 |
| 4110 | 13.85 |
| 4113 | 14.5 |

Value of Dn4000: 1.13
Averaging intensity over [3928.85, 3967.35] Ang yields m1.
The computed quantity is 13.4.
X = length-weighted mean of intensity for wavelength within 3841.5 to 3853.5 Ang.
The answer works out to 15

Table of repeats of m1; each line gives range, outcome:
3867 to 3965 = 14.2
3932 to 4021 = 14.3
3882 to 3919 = 14.2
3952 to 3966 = 14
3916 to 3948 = 13.7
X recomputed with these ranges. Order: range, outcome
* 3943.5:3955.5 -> 15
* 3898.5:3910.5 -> 14.9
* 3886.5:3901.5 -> 13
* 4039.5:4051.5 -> 14.9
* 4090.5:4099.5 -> 13.6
